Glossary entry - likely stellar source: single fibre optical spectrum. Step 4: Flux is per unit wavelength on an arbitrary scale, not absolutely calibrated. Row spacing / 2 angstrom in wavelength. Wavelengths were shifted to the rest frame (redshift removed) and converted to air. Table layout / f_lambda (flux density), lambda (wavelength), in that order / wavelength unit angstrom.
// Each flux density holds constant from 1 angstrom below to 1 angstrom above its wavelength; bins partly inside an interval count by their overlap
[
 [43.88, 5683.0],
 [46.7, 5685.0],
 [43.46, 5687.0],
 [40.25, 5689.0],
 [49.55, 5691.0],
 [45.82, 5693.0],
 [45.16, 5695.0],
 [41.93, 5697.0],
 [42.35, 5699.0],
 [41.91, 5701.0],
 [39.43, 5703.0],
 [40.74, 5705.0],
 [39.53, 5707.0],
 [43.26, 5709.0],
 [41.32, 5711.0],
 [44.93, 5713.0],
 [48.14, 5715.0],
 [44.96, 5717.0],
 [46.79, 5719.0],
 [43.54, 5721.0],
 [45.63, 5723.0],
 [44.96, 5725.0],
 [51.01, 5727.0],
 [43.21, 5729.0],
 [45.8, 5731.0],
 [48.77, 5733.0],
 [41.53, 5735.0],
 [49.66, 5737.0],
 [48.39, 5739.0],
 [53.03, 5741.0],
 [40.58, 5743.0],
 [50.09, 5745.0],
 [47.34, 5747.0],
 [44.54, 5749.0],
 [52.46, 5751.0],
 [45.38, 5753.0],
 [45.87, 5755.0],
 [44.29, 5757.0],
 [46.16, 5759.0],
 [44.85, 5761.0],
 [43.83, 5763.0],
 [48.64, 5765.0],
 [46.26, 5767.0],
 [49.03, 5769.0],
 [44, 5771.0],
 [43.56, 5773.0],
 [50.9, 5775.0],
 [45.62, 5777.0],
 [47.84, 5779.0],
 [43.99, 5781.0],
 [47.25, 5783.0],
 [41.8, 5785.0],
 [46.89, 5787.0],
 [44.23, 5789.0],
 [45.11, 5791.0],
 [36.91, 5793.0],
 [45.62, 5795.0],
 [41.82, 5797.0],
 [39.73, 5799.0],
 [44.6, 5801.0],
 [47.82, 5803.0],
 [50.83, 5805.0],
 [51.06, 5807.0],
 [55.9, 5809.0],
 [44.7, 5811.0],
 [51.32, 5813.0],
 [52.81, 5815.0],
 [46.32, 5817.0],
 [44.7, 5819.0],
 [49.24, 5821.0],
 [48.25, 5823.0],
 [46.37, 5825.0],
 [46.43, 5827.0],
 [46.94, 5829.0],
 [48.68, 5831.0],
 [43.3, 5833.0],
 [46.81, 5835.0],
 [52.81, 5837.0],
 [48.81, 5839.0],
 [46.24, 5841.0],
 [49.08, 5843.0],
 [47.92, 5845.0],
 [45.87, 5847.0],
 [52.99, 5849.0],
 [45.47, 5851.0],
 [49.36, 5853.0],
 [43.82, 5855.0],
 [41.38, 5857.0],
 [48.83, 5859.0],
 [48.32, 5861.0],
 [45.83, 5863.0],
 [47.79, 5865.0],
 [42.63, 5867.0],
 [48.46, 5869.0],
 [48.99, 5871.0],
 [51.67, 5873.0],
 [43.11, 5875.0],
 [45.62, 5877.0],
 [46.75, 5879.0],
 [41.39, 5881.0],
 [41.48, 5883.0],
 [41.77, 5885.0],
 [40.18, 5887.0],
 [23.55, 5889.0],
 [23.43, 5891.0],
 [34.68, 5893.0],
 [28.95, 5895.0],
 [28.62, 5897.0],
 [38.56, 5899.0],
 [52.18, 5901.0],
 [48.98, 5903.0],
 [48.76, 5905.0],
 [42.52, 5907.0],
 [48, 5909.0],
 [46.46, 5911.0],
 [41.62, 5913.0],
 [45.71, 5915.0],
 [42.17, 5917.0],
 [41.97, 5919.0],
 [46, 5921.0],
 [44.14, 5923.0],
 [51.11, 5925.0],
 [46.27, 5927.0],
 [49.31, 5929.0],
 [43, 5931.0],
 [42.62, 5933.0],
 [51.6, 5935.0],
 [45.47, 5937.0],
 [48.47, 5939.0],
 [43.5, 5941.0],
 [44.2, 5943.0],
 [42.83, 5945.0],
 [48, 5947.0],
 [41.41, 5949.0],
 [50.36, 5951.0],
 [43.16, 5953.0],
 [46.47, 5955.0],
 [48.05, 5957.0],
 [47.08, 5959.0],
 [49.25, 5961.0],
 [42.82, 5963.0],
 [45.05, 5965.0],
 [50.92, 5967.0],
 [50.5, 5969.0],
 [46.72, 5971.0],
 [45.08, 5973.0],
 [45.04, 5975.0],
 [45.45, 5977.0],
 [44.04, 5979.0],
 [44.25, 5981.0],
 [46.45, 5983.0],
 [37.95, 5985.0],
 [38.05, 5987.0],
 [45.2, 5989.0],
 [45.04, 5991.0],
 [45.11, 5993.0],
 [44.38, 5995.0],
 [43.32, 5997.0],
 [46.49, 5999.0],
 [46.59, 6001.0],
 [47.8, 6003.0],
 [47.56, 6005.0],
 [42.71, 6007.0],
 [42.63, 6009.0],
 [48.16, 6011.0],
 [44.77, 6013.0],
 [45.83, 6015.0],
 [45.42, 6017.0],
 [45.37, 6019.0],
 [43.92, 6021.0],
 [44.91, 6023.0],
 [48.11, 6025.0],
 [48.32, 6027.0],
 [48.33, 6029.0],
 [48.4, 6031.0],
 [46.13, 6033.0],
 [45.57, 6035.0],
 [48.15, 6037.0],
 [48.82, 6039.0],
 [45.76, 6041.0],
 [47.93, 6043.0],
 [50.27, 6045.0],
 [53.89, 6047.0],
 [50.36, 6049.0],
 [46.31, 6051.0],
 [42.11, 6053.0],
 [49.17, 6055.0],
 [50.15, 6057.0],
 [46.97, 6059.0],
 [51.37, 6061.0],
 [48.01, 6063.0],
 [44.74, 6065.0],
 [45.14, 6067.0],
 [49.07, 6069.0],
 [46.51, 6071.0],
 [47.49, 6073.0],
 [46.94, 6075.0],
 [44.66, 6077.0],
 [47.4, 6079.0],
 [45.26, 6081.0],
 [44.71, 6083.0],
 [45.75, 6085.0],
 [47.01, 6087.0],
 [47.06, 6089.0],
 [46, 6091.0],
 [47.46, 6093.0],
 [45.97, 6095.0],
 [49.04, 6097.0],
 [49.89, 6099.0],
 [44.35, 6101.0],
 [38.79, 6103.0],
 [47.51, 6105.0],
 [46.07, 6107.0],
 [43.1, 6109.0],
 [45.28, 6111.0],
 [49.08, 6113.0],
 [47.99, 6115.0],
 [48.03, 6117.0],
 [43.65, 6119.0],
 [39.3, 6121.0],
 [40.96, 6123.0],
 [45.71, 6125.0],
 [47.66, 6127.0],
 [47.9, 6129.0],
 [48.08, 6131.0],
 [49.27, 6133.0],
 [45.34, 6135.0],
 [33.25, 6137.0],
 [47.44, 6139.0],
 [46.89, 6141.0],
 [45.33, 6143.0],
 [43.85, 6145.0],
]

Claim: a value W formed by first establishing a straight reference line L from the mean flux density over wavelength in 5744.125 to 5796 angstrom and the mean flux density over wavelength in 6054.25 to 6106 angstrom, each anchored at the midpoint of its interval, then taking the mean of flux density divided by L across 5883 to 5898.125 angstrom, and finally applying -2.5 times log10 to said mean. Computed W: 0.39 mag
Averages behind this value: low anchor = 45.9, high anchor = 46.8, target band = 32.3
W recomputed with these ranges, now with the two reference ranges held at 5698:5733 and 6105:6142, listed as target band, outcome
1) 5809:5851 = -0.09 mag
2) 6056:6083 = -0.05 mag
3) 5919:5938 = -0.04 mag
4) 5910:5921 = 0.02 mag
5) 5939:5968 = -0.03 mag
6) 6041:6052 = -0.10 mag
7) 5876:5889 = 0.08 mag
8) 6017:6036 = -0.03 mag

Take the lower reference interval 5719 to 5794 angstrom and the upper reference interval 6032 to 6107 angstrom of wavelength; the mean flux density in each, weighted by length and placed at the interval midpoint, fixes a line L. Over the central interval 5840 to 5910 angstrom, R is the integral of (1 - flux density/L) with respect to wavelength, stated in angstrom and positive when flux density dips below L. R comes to 4.4 angstrom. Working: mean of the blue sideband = 46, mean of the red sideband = 47.1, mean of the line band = 43.5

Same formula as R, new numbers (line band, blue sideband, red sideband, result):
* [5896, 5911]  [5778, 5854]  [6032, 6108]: 0.93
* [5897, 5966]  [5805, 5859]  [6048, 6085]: 2.94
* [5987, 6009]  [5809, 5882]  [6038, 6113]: 0.99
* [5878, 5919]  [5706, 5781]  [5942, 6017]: 4.75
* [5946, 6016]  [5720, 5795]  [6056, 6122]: 1.16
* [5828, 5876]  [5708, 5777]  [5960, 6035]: -1.40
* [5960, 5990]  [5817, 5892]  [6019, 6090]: 0.86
